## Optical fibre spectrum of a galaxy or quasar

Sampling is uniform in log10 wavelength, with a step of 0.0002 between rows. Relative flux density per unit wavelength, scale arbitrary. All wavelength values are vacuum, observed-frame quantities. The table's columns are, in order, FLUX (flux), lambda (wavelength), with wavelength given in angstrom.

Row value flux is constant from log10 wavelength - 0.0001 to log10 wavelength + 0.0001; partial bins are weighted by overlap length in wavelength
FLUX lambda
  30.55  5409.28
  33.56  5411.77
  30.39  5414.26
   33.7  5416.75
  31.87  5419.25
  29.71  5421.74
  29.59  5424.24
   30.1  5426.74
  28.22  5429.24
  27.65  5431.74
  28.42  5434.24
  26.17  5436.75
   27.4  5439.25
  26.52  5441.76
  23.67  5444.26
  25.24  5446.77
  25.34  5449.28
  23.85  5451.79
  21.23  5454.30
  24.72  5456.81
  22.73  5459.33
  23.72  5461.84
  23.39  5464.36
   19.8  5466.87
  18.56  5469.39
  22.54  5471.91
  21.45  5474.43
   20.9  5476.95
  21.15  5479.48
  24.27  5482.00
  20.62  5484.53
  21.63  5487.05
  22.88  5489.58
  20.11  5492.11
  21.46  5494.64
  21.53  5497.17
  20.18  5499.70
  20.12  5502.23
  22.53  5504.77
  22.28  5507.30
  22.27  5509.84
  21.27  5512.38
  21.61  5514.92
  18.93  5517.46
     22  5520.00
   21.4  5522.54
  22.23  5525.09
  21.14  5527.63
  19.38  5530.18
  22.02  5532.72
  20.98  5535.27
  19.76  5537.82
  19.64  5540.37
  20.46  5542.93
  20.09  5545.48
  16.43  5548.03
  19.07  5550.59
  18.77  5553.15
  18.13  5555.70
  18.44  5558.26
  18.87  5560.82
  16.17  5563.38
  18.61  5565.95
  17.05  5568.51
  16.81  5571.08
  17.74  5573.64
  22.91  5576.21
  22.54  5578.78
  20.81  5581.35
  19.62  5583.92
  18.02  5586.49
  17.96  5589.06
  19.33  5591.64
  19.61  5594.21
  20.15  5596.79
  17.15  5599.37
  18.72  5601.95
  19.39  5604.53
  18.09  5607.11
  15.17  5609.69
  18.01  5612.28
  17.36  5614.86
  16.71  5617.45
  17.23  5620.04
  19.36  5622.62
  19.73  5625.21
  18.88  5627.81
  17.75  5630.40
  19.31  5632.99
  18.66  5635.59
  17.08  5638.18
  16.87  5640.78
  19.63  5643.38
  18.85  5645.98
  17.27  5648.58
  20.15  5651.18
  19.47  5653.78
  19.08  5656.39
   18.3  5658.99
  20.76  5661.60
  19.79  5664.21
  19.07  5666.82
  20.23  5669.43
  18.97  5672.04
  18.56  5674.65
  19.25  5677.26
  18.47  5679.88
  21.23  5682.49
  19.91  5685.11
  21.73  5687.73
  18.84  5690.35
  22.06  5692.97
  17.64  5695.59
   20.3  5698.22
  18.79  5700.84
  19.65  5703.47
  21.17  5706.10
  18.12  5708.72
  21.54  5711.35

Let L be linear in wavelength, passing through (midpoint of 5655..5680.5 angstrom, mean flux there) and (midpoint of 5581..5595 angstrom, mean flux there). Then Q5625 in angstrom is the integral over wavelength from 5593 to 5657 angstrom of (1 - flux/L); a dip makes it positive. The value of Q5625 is 2.7 angstrom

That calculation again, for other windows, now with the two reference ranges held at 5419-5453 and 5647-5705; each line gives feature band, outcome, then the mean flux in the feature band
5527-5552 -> 4.27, 19.9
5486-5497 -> 1.71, 21.5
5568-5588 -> 2.80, 19.5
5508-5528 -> 2.63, 21.4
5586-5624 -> 6.39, 18.2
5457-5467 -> 1.32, 23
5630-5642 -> 1.65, 18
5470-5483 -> 2.07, 21.8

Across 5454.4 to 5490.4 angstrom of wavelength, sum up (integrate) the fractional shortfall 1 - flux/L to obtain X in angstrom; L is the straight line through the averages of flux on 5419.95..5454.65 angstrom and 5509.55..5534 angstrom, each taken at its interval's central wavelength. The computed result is 3.7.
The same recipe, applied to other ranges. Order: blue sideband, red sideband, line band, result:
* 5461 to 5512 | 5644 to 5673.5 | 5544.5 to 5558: 1.5 angstrom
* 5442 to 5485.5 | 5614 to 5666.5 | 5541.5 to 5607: 4.0 angstrom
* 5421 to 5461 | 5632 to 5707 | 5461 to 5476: 2.3 angstrom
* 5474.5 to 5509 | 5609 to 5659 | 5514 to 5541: -0.2 angstrom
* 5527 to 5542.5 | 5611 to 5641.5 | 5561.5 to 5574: 1.5 angstrom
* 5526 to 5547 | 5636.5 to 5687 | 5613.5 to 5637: 1.4 angstrom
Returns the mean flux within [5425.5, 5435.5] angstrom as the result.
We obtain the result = 28.6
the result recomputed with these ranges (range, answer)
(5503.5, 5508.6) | 22.4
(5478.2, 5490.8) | 22.1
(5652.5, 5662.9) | 19.4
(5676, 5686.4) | 19.7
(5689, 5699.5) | 19.7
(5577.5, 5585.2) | 21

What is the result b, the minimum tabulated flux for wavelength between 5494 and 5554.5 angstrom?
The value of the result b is 16.43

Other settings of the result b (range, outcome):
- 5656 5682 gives 18.3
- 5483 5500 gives 20.11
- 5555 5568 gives 16.17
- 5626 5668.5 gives 16.87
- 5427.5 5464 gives 21.23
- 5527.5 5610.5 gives 15.17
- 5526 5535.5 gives 19.38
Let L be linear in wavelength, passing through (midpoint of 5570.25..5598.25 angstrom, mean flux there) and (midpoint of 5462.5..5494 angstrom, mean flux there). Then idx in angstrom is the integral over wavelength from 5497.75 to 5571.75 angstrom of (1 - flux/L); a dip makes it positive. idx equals 2.14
